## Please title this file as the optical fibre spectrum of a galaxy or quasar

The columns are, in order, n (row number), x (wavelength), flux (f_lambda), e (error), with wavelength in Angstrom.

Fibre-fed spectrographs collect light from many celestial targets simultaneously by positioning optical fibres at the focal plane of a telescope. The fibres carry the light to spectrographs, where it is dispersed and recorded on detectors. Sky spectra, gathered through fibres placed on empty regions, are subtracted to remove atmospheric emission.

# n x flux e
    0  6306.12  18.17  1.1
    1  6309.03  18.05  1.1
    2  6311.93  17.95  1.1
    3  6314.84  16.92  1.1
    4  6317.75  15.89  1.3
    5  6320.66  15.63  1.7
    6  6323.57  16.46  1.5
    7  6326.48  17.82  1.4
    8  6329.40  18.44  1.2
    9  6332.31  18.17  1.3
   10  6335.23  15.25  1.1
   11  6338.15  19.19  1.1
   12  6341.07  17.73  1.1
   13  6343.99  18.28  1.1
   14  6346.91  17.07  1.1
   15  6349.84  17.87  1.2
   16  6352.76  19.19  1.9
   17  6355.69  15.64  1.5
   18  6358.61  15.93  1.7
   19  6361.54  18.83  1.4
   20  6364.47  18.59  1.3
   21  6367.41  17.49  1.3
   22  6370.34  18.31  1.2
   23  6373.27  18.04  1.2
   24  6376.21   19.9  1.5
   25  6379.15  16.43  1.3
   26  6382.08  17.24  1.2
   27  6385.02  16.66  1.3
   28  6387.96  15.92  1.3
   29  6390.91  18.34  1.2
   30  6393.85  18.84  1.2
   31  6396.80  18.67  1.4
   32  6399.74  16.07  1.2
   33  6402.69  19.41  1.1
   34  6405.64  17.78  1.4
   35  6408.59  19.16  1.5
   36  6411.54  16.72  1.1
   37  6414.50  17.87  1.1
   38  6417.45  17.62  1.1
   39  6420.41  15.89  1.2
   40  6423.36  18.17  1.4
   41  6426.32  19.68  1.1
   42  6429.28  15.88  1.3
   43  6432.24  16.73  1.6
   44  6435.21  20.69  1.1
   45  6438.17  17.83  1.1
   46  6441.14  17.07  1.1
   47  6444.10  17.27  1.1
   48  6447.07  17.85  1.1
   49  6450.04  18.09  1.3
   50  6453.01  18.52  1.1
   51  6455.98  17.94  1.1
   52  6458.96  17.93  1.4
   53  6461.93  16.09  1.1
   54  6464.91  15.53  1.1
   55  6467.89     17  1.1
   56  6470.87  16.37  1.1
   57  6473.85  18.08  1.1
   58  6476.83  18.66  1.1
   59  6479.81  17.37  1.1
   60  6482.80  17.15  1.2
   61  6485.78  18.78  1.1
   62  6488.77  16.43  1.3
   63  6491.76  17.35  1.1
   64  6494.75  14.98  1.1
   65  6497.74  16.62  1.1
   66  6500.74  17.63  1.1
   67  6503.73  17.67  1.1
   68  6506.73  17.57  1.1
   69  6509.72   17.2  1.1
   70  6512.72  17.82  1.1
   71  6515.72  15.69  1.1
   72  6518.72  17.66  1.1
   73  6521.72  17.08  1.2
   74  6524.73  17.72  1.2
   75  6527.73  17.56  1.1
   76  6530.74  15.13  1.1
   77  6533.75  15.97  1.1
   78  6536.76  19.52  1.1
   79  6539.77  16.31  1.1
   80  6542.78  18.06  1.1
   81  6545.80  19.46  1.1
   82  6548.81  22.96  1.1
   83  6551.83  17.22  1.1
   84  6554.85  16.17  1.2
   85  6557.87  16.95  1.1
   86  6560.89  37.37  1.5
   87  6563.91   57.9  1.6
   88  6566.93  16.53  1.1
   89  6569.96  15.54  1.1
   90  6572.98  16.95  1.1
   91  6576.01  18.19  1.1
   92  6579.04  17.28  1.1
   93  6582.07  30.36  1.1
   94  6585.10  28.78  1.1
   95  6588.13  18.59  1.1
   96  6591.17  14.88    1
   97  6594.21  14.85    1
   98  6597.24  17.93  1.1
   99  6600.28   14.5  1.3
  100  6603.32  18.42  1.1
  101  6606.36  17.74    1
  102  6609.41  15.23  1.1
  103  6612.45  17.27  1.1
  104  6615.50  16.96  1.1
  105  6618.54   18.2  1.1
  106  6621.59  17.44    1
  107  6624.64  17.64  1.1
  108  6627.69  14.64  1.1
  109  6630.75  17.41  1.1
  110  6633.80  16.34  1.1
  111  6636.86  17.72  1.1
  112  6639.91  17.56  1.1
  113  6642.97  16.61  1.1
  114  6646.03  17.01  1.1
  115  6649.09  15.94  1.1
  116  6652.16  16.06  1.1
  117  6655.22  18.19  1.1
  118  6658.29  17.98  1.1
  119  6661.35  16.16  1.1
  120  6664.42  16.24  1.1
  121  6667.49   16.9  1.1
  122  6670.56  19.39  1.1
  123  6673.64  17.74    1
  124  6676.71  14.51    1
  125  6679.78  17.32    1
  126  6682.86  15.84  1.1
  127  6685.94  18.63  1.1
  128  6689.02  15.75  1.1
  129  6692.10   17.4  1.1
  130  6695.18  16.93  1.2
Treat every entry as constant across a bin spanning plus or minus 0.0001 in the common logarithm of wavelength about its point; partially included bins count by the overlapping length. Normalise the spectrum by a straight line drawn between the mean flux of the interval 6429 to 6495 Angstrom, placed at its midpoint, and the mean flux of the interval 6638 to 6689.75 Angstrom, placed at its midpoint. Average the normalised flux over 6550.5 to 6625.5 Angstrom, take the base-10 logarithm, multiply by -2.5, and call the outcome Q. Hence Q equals -0.19 mag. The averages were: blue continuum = 17.4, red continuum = 17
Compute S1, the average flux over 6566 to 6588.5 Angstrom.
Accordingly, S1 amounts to 20.5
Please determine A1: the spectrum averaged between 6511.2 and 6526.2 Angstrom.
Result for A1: 17.2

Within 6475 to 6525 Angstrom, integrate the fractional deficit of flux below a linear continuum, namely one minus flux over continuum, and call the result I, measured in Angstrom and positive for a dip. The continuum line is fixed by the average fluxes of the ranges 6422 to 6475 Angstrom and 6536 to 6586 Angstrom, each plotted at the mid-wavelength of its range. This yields 6.6 Angstrom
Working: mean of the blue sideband 17.6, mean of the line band 17.3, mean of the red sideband 22.7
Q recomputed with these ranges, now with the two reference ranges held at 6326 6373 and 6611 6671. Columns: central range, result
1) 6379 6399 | 0.011 mag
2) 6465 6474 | 0.044 mag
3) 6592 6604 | 0.061 mag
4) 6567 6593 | -0.154 mag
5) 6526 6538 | 0.019 mag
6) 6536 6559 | -0.064 mag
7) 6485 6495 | 0.027 mag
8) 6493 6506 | 0.038 mag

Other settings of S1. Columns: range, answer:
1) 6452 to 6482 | 17.3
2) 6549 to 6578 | 23.5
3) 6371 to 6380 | 18.3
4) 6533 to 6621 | 20.2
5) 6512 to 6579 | 20.1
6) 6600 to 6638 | 17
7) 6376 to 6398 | 17.6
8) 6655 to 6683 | 17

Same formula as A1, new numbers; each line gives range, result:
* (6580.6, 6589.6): 25.9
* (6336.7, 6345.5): 18.4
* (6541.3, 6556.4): 18.8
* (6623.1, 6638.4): 16.8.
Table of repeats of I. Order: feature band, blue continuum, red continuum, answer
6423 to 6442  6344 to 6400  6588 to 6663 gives -0.6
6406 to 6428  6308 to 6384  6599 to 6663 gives -0.6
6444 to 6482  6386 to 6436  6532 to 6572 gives 3.9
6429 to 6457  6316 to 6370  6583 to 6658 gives -0.7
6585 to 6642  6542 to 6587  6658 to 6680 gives 8.8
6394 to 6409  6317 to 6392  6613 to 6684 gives -0.7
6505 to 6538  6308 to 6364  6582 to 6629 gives 1.2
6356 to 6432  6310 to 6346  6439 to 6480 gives -1.4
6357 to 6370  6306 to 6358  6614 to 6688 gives -0.3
